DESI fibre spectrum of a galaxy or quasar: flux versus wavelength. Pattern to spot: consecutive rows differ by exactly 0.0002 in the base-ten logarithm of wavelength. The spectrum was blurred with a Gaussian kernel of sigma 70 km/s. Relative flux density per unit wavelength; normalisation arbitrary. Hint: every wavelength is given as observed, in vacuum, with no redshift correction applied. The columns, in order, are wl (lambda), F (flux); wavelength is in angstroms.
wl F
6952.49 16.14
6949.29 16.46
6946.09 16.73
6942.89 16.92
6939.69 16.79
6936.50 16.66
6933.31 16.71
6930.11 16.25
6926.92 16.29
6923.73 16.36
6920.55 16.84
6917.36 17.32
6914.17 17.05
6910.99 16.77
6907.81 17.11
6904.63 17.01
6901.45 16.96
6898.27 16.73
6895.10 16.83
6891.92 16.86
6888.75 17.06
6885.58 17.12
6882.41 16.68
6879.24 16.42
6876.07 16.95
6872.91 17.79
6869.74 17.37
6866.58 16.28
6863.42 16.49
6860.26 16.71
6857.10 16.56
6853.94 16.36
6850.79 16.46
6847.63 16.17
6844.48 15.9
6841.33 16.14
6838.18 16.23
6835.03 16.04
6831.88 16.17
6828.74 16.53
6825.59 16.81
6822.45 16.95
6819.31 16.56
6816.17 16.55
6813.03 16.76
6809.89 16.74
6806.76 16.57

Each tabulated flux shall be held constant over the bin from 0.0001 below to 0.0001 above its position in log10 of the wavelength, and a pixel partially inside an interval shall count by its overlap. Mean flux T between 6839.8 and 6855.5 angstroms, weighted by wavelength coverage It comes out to 16.2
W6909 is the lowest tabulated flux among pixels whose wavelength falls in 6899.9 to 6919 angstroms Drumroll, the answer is 16.77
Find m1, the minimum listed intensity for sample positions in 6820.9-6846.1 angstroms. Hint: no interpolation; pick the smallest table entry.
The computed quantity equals 15.9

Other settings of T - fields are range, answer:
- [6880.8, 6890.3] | 17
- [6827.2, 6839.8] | 16.2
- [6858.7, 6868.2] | 16.5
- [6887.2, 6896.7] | 16.9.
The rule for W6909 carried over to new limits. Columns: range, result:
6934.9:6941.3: 16.66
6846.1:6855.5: 16.17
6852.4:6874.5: 16.28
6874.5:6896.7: 16.42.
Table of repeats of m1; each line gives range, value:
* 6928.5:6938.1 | 16.25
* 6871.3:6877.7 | 16.95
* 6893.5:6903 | 16.73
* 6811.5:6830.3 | 16.53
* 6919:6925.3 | 16.36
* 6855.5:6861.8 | 16.56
